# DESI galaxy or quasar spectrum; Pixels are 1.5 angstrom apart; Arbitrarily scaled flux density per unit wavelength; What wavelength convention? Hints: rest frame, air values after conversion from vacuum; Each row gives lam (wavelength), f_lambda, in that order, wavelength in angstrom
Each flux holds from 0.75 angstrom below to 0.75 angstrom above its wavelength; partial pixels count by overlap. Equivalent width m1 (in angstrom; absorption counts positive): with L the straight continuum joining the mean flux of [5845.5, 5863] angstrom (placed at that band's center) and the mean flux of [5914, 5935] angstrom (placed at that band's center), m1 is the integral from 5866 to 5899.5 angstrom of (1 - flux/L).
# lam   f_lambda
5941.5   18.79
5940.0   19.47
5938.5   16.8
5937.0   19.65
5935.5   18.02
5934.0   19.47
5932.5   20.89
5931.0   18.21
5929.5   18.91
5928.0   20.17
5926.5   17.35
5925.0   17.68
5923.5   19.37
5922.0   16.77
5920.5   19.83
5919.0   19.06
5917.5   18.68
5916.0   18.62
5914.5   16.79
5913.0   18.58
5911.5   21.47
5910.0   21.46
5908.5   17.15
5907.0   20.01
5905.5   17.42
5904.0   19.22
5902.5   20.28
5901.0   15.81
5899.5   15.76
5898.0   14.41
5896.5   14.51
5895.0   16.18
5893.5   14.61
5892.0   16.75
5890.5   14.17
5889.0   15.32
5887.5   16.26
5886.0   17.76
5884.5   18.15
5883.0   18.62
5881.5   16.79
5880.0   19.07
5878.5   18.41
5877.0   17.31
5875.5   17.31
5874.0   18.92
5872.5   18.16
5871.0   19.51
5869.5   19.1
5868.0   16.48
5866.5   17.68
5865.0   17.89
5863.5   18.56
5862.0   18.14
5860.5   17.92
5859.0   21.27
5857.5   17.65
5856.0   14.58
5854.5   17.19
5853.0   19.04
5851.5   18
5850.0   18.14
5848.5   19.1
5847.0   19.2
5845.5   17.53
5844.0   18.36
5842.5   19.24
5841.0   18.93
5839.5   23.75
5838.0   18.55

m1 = 2.47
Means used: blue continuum 18.2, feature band 17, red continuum 18.7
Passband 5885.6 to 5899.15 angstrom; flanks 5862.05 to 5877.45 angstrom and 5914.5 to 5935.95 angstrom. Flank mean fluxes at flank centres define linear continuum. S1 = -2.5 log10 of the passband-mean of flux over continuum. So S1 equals 0.18 mag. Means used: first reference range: 18.1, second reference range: 18.7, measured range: 15.5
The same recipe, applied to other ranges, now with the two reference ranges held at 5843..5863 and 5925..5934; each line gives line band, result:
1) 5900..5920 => 0.00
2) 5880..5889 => 0.06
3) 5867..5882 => 0.02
